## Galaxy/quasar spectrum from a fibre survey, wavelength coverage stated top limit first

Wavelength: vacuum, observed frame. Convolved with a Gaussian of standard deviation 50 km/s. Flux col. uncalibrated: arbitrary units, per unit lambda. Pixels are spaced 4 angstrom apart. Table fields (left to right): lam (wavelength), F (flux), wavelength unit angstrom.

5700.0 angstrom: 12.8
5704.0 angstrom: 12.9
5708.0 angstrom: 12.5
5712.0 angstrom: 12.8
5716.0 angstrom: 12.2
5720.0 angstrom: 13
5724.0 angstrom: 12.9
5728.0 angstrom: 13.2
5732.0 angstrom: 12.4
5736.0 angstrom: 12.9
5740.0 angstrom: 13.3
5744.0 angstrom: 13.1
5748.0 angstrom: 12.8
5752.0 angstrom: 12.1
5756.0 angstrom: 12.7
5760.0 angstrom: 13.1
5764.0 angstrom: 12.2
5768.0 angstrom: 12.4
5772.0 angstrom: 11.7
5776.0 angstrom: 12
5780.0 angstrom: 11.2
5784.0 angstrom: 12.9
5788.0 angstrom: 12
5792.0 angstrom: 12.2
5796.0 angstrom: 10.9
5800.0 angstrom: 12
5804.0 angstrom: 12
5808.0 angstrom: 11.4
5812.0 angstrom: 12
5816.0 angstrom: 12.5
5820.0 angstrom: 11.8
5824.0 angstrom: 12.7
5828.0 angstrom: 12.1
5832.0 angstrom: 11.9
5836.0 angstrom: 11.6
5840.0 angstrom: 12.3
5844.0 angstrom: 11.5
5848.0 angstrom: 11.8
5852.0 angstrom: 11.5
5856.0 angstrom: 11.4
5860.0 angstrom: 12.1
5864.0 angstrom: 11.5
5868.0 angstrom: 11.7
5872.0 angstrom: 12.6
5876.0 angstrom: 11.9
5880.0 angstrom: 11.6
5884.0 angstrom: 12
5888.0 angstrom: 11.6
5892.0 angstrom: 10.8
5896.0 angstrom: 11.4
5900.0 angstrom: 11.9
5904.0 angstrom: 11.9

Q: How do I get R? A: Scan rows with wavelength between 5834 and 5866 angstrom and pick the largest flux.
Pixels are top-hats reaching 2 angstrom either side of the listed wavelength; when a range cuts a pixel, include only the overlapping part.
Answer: 12.3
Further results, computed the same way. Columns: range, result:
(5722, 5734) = 13.2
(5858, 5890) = 12.6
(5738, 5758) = 13.3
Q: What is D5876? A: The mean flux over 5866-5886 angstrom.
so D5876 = 12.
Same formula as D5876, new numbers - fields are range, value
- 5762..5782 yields 11.9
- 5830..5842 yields 11.9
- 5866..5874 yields 12.1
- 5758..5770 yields 12.6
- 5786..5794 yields 12.1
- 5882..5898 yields 11.5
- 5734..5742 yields 13.1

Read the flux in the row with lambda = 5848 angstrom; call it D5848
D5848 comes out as 11.8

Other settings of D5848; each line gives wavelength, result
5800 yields 12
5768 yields 12.4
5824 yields 12.7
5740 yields 13.3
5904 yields 11.9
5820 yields 11.8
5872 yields 12.6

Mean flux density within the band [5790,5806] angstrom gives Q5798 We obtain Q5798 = 11.8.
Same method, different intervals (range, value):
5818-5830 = 12.2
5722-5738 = 12.9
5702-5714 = 12.7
